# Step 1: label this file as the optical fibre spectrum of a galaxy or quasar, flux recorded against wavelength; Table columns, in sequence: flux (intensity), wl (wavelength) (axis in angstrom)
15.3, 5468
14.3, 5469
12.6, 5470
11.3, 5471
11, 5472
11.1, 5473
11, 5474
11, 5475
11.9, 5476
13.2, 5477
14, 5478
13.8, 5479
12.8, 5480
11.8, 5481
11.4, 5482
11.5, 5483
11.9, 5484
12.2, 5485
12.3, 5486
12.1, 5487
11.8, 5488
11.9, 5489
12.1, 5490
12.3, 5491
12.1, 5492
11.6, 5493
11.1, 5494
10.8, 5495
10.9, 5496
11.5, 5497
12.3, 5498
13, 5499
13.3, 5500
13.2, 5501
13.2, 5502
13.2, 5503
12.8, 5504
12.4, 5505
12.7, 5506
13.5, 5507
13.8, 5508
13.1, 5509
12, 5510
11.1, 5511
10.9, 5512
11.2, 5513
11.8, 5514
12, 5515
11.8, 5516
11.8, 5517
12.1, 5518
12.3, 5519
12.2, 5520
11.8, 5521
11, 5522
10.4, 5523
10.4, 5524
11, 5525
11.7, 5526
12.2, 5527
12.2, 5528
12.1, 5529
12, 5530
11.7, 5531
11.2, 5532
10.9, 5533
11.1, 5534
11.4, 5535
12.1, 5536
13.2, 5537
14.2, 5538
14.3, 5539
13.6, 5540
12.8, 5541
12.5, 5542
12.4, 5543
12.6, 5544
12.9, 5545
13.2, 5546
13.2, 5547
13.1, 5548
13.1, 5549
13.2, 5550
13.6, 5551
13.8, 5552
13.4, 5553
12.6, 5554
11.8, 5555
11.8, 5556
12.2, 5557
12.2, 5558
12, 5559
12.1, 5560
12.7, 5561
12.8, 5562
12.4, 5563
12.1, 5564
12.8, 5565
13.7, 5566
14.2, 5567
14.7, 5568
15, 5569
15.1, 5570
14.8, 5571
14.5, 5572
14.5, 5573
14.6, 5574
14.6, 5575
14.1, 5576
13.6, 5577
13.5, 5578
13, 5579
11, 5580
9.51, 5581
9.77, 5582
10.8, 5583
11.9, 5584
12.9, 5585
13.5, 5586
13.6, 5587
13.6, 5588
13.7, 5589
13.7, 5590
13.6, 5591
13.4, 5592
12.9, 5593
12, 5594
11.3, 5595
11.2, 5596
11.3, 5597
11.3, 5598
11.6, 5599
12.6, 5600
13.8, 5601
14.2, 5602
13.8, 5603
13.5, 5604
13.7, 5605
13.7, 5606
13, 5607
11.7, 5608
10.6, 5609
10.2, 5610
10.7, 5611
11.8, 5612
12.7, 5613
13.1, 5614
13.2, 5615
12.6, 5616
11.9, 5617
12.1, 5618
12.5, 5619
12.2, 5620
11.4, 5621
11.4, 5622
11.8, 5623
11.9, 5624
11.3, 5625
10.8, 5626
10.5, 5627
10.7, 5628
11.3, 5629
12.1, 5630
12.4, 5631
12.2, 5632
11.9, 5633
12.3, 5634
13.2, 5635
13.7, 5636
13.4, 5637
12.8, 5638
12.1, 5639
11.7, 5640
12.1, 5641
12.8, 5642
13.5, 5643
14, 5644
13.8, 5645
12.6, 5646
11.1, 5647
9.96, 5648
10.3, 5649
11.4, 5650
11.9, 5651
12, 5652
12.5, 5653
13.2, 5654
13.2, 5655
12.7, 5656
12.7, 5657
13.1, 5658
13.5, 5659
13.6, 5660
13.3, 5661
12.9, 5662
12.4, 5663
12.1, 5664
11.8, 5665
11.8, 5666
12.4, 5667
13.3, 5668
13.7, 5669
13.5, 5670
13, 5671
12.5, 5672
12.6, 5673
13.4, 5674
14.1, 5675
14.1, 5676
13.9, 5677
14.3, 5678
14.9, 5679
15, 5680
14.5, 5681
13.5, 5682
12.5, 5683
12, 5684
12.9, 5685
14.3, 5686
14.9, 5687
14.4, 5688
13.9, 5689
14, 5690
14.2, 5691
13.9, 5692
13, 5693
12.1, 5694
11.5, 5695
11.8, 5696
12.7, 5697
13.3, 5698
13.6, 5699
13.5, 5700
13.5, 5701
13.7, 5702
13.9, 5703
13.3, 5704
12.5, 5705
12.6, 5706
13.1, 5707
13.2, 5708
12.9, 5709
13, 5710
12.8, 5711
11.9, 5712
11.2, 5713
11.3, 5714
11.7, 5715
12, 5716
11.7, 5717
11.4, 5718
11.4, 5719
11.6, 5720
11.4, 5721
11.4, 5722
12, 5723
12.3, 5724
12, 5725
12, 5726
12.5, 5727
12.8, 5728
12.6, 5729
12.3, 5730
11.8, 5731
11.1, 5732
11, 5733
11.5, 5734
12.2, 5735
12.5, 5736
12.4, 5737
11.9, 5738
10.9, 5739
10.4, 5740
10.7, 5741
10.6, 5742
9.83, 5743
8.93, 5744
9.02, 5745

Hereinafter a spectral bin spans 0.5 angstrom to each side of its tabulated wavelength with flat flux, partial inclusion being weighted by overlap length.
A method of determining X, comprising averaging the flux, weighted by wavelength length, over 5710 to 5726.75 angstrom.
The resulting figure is 11.8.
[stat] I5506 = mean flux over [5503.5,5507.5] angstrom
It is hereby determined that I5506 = 12.9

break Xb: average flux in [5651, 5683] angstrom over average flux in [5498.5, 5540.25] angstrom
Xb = 1.08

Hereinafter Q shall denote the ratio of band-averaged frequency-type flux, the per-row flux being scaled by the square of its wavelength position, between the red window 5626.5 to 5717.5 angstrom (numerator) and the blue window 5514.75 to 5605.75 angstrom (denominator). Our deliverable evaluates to 1.1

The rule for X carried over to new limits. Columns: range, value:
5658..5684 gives 13.3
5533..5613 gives 12.8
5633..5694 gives 13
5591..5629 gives 12.1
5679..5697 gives 13.5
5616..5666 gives 12.2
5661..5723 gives 12.9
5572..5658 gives 12.4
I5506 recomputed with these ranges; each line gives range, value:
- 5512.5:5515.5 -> 11.7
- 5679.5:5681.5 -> 14.8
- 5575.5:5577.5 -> 13.8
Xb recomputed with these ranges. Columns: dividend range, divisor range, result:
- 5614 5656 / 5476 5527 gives 1.00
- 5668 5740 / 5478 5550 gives 1.04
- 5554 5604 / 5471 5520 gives 1.06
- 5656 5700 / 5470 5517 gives 1.09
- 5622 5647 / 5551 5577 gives 0.91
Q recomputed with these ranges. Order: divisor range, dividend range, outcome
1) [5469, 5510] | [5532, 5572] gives 1.08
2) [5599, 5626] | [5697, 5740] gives 1.03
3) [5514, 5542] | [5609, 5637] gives 1.03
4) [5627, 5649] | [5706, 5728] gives 1.01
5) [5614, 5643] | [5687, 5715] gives 1.10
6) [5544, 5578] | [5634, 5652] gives 0.95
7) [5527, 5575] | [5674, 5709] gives 1.09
